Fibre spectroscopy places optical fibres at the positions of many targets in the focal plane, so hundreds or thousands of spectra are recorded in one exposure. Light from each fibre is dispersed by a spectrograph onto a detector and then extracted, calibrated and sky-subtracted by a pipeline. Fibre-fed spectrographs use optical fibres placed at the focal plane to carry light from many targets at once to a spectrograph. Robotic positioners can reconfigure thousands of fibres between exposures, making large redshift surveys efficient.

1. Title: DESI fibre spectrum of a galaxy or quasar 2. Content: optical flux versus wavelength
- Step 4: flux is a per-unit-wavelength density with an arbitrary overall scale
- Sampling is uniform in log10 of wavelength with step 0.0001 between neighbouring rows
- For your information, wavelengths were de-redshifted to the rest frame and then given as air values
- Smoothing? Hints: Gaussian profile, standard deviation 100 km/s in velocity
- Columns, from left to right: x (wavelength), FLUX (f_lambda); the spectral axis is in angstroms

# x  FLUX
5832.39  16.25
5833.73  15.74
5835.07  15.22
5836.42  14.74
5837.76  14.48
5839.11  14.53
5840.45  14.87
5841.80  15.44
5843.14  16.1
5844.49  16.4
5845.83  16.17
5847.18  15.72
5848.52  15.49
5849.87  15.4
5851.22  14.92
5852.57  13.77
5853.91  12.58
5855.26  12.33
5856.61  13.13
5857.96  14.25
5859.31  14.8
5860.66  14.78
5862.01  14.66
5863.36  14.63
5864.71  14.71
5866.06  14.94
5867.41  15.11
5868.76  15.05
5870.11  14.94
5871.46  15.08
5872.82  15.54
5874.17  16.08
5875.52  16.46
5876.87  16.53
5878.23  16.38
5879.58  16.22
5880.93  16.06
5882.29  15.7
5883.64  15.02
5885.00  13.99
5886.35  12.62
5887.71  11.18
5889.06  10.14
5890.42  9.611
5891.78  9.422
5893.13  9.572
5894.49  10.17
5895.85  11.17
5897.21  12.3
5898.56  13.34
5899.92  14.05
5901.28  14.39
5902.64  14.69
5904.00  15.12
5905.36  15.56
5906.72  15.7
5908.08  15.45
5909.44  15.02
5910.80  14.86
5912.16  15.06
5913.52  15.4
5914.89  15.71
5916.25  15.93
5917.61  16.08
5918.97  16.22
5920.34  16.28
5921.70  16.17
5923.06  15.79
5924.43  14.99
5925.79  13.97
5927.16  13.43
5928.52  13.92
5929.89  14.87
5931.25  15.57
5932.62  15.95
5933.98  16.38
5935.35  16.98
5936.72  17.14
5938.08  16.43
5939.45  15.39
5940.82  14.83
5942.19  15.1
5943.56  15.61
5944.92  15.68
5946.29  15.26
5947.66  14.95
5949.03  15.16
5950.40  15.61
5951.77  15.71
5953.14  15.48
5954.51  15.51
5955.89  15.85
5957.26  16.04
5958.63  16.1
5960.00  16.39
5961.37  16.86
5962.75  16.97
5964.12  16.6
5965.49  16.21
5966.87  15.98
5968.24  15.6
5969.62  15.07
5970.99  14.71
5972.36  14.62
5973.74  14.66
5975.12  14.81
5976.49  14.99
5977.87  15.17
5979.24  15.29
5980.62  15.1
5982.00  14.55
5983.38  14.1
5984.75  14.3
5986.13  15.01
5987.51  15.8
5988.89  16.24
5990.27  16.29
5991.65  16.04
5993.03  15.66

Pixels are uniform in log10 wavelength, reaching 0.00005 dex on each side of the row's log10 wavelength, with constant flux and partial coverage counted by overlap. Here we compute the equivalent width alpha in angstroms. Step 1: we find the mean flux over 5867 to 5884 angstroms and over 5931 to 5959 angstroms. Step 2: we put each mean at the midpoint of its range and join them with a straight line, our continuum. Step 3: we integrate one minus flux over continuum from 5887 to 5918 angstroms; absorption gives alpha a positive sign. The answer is 4.50 angstroms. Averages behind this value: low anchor 15.7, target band 13.5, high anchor 15.7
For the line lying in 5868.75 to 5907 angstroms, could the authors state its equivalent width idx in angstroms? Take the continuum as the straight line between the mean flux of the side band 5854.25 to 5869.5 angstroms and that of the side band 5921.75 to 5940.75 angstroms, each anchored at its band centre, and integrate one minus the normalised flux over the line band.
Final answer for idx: 2.4 angstroms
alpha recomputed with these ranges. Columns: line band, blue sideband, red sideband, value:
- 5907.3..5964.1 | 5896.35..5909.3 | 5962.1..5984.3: -2.9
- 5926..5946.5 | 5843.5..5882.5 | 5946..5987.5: -0.2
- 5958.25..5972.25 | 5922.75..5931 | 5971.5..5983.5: -1.2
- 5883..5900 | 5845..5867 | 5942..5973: 3.8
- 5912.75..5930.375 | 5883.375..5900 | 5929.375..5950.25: -1.5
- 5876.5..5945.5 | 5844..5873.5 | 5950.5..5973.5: 3.3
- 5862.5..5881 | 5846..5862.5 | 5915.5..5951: -1.1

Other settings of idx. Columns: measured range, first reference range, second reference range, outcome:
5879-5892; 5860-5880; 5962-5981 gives 1.9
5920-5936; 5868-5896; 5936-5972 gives -0.3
